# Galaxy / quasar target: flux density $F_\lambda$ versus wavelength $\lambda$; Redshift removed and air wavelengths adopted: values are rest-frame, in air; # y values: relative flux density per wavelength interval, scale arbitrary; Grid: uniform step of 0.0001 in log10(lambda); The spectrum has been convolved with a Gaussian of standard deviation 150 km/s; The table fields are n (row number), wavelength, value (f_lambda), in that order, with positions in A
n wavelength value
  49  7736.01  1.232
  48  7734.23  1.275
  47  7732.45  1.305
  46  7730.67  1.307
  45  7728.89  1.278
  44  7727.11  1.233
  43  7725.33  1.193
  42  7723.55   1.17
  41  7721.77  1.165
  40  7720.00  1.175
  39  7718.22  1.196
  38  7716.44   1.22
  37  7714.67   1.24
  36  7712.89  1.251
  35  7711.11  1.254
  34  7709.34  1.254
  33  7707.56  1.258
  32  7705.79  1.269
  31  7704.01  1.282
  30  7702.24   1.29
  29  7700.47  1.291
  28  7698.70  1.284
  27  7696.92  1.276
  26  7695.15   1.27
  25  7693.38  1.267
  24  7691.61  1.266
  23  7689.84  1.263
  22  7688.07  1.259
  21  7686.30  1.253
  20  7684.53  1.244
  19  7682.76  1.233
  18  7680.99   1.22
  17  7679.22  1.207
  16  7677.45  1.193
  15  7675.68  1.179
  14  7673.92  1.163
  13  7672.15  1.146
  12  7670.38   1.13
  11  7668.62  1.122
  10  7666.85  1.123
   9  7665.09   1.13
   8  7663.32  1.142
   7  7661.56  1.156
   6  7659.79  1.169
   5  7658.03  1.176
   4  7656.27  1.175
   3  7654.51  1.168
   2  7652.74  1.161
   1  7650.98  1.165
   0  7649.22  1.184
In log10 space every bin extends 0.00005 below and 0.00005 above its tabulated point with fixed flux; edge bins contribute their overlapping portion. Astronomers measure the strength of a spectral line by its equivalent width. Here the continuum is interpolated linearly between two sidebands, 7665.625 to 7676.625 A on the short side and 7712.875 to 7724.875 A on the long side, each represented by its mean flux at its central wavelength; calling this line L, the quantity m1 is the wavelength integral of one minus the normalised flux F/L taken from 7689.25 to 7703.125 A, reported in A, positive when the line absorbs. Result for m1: -1.2 A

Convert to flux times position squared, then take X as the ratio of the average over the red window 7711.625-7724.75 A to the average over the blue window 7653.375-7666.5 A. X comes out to 1.06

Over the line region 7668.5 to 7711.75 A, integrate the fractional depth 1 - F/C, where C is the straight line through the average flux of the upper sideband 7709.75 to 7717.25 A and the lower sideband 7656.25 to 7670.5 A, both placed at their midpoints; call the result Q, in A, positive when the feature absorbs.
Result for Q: -1.4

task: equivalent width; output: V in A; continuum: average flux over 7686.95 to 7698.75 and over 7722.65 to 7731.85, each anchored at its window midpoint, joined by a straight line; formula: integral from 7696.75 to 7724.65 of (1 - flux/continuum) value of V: 0.3 A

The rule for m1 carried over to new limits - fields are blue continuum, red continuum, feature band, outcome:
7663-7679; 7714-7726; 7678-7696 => -1.3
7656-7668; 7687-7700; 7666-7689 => 0.4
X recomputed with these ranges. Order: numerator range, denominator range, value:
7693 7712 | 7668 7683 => 1.09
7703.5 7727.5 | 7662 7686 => 1.05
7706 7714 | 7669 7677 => 1.10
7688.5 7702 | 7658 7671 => 1.13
